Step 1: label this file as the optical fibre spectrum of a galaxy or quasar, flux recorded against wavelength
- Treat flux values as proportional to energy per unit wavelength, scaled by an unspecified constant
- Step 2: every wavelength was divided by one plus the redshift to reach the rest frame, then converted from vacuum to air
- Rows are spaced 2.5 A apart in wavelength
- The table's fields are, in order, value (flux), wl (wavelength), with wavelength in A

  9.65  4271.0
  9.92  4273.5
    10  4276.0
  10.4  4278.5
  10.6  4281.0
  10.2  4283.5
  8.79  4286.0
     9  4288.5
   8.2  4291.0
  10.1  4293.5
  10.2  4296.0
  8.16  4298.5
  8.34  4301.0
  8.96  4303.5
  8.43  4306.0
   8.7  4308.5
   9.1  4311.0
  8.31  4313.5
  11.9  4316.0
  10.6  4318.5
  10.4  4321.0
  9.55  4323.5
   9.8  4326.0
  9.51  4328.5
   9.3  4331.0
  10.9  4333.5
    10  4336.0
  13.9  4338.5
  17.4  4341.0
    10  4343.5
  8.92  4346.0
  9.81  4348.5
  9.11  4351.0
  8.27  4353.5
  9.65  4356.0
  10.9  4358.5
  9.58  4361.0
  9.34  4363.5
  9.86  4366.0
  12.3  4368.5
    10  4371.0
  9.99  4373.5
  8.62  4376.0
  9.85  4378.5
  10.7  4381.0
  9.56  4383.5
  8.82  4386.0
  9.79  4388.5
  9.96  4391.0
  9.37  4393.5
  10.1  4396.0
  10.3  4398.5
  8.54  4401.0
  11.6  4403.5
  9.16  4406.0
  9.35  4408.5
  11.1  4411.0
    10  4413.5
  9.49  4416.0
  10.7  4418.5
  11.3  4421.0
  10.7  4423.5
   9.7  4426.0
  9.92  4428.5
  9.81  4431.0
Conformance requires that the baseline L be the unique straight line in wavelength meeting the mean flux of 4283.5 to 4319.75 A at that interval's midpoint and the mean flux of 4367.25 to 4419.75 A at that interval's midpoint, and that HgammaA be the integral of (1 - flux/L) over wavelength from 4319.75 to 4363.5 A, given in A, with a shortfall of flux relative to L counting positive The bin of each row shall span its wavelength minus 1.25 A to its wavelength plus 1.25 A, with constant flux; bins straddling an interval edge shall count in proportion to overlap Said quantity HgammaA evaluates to -3.8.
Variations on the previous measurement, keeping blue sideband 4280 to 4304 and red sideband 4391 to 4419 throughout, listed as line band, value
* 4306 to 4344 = -4.4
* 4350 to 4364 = 0.2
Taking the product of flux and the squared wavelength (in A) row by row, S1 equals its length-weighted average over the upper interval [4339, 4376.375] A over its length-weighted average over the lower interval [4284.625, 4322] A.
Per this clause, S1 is 1.14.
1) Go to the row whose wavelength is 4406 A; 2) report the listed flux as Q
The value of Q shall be 9.16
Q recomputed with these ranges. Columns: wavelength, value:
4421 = 11.3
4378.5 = 9.85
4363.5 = 9.34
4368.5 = 12.3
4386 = 8.82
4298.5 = 8.16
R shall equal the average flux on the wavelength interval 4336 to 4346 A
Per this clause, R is 12.7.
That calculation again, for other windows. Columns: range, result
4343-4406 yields 9.78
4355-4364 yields 9.92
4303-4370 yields 10.2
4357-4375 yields 10.2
